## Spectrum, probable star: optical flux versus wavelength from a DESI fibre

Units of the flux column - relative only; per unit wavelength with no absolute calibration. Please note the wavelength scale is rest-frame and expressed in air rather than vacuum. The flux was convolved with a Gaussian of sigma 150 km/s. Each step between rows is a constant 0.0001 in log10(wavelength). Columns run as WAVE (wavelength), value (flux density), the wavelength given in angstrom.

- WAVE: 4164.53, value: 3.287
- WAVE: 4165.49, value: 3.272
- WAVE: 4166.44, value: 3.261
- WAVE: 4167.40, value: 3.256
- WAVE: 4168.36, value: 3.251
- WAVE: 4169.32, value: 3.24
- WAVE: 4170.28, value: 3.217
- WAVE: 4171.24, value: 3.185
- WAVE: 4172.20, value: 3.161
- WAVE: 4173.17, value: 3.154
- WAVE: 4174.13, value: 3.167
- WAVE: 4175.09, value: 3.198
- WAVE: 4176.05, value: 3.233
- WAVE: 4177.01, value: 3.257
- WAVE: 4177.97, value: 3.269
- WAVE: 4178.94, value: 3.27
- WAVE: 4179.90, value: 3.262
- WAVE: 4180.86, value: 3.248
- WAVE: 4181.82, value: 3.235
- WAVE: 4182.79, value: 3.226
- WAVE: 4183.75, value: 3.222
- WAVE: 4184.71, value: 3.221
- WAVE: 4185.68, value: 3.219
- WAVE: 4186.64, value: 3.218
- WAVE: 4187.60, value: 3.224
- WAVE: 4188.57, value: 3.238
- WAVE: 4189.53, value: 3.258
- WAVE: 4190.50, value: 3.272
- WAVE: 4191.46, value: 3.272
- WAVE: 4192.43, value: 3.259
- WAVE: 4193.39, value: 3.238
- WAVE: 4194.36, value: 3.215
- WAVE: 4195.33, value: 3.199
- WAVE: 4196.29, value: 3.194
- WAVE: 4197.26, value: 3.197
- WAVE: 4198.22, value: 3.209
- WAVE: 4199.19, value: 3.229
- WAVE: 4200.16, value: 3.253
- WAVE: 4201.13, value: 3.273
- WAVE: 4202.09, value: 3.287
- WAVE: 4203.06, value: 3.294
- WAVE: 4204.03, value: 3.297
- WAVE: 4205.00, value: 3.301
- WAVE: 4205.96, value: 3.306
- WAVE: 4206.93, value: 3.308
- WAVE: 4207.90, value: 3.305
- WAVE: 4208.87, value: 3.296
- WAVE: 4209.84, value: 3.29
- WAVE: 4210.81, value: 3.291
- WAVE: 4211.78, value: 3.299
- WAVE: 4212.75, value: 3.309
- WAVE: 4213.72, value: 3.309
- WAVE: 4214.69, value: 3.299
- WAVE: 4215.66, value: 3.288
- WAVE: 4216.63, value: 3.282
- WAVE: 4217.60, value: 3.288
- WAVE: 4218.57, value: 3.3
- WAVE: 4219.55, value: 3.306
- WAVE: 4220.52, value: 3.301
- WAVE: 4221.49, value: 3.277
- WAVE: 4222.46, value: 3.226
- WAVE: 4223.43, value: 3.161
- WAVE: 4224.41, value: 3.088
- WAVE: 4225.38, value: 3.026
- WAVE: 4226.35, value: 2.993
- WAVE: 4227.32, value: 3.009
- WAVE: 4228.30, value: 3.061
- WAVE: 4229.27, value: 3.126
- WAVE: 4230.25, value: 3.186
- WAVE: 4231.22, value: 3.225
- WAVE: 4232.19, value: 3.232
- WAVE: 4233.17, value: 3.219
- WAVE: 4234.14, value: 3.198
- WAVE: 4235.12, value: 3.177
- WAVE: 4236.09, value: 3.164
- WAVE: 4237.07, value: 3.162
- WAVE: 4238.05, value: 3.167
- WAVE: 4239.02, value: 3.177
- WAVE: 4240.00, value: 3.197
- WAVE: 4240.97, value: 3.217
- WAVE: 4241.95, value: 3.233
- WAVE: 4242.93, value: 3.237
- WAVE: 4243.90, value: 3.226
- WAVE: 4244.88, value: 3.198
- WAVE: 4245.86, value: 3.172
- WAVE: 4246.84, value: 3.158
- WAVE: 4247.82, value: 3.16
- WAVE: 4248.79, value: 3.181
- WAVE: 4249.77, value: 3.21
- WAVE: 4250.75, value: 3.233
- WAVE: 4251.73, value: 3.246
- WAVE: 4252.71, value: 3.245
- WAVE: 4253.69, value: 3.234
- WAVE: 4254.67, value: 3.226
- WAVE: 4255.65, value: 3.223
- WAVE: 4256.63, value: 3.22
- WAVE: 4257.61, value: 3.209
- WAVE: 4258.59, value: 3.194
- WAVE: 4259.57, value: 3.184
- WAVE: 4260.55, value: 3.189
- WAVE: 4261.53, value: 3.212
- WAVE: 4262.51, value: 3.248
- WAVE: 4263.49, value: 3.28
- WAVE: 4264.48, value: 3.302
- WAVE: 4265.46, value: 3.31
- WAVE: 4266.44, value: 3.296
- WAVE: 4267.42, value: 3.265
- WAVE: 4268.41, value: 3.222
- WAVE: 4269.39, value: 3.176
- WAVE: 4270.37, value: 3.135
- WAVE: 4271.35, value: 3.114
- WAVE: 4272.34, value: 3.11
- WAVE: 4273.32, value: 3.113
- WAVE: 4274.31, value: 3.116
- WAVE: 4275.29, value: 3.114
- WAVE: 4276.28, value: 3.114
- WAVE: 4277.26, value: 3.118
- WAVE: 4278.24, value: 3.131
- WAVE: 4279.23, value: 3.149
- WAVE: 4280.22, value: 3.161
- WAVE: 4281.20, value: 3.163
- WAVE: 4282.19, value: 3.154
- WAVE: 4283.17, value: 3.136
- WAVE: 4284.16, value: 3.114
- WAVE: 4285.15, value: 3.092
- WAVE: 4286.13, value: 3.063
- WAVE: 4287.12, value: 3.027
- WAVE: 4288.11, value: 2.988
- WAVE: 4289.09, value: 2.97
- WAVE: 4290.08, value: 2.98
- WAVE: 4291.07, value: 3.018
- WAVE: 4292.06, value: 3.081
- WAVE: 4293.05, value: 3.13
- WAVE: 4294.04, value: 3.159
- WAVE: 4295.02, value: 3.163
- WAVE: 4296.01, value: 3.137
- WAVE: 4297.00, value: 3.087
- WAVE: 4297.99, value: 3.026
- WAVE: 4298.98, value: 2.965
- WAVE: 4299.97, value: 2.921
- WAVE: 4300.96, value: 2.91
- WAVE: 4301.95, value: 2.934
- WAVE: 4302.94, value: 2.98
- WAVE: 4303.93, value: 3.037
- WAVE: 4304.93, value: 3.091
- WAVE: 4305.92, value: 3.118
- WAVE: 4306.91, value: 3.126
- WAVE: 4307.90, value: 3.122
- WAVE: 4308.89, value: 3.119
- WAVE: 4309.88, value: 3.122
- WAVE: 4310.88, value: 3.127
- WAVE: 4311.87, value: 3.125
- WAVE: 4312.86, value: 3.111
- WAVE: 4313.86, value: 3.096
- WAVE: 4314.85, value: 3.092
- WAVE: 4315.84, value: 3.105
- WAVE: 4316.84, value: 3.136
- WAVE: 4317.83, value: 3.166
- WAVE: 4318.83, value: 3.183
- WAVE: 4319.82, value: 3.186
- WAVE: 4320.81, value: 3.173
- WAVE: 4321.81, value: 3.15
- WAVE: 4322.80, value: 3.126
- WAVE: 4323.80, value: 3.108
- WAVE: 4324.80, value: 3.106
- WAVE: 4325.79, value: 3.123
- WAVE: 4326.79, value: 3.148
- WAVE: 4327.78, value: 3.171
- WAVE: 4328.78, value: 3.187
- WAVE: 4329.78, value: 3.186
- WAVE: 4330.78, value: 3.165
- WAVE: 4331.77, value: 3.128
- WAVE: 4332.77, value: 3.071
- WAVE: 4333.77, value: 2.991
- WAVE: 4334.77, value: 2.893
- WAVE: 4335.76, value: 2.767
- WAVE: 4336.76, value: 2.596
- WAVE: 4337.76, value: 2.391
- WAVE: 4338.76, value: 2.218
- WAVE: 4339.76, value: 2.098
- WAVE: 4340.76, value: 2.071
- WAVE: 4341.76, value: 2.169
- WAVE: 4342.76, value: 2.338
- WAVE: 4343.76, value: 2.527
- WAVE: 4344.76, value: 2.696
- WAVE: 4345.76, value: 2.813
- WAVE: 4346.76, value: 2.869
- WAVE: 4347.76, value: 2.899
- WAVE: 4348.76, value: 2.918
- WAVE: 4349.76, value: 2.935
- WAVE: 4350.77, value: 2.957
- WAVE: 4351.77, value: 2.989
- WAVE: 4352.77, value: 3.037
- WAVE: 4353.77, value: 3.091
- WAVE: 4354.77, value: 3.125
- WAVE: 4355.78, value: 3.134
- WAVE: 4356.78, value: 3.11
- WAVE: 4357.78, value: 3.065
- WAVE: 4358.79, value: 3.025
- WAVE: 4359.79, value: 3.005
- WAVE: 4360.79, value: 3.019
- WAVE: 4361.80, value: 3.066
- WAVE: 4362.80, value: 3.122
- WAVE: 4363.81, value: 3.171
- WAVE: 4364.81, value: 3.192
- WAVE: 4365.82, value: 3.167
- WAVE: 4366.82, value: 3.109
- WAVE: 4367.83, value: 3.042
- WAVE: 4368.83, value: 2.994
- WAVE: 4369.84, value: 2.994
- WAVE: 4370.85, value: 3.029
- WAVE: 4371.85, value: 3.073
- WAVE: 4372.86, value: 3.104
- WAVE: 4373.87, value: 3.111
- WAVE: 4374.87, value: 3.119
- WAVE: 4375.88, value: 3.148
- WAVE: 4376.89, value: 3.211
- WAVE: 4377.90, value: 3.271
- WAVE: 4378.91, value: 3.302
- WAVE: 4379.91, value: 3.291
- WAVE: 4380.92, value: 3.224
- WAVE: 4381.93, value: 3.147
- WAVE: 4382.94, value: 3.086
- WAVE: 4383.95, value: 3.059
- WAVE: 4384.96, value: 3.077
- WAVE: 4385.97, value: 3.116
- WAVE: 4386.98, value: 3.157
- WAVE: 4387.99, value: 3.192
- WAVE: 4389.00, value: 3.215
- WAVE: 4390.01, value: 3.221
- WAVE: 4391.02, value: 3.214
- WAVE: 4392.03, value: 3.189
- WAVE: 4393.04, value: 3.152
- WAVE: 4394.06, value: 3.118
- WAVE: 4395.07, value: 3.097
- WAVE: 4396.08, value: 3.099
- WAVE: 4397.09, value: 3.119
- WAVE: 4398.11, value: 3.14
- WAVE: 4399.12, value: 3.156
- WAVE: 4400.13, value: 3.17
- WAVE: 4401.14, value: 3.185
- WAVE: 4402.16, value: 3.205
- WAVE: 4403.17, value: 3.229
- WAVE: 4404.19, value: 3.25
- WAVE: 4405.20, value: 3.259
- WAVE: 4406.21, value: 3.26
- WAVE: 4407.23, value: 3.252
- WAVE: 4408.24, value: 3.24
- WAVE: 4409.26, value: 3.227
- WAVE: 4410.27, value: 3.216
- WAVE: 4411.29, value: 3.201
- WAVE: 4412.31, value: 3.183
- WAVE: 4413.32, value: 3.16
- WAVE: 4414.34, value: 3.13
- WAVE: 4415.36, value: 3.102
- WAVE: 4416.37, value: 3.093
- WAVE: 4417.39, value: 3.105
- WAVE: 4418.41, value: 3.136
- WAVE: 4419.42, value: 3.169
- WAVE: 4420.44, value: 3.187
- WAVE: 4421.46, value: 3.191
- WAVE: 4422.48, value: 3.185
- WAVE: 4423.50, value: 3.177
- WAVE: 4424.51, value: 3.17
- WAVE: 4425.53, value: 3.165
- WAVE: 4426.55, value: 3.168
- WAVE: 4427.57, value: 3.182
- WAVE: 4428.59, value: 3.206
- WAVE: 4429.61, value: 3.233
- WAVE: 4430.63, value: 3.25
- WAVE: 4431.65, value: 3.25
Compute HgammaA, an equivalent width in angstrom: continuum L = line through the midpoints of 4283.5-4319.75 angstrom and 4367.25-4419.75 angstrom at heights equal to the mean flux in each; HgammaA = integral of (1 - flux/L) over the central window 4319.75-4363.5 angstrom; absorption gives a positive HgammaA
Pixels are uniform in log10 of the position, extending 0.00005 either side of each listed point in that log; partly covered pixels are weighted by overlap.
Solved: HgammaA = 2.9 angstrom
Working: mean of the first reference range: 3.07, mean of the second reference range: 3.16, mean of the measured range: 2.91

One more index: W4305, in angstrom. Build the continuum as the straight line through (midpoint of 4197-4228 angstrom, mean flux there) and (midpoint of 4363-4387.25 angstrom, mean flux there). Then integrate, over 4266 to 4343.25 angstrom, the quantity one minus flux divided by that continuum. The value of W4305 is 3.8 angstrom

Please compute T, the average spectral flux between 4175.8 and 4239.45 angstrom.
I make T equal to 3.23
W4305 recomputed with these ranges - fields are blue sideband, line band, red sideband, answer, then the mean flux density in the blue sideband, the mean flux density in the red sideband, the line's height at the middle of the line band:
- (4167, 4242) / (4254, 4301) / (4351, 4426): 0.9 angstrom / 3.23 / 3.14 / 3.19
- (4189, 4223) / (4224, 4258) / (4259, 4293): 0.3 angstrom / 3.27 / 3.14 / 3.21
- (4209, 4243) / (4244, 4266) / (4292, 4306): -0.5 angstrom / 3.21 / 3.05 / 3.14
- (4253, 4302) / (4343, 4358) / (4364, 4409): 1.0 angstrom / 3.13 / 3.16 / 3.15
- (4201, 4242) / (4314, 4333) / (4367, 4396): 0.2 angstrom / 3.23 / 3.14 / 3.17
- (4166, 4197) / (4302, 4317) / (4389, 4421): 0.5 angstrom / 3.23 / 3.18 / 3.2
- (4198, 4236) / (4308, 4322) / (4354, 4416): 0.2 angstrom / 3.23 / 3.15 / 3.18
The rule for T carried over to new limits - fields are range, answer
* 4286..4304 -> 3.03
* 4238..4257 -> 3.21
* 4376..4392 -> 3.18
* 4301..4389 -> 3.01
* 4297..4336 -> 3.09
